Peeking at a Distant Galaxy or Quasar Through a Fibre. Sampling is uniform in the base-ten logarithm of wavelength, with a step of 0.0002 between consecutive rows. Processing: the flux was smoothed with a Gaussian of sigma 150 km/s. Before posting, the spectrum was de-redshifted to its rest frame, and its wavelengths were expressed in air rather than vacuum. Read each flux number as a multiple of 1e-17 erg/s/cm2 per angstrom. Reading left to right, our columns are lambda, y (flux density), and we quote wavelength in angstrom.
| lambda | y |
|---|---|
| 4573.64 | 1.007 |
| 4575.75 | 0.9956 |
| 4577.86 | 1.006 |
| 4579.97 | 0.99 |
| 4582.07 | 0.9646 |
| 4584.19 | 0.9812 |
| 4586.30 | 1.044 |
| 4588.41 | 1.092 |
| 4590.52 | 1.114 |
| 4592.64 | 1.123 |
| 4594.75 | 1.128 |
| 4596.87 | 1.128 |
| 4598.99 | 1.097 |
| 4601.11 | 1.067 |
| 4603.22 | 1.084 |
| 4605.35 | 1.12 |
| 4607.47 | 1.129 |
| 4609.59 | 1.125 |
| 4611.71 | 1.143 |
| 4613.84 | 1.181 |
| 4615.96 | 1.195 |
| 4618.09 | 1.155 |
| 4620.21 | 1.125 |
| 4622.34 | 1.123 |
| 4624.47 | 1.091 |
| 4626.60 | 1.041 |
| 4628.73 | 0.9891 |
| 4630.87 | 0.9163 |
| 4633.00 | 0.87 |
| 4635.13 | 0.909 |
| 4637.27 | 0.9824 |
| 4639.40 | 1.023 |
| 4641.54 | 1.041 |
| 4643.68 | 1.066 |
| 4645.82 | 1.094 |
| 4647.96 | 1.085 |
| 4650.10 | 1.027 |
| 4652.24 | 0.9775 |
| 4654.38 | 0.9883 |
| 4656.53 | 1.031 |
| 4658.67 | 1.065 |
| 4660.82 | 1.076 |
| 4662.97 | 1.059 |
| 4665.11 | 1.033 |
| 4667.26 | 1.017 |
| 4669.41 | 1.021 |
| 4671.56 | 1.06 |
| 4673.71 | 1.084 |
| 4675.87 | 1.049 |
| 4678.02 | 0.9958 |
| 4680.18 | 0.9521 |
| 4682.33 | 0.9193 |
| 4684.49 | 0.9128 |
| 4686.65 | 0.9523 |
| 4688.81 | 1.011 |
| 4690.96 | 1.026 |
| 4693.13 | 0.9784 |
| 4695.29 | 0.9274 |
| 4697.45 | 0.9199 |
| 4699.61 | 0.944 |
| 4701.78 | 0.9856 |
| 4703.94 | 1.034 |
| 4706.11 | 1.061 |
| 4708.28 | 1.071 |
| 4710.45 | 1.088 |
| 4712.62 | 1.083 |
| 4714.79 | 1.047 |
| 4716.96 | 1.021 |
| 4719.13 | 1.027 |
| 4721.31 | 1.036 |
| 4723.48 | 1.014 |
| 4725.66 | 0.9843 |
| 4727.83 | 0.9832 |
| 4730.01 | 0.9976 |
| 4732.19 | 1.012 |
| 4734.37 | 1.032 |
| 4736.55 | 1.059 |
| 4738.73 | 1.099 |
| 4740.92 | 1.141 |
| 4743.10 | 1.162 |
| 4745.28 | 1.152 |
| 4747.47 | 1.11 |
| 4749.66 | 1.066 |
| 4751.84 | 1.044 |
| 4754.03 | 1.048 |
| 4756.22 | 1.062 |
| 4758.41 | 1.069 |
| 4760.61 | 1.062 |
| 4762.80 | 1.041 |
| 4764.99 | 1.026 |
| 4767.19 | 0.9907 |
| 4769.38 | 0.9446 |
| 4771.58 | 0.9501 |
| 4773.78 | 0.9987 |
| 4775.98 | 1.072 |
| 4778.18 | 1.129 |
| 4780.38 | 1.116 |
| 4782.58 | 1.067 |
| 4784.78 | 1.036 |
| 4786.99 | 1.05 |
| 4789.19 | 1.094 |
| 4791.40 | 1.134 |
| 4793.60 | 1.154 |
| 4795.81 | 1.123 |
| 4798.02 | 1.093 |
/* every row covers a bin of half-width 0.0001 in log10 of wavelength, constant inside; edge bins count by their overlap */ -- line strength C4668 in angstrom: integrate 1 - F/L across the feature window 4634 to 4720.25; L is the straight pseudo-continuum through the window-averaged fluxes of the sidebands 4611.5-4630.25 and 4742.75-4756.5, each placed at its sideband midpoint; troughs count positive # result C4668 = 6.66 angstrom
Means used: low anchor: 1.11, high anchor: 1.09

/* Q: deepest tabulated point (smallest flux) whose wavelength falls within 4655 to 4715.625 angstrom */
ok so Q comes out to 0.9128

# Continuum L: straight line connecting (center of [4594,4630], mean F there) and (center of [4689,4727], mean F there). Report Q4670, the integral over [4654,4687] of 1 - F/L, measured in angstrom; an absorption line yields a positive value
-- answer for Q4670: 1.2 angstrom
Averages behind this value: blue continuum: 1.11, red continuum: 1.01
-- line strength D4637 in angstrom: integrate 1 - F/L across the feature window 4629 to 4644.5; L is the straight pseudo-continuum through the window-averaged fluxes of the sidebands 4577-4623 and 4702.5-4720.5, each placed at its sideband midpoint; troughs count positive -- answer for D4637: 1.6 angstrom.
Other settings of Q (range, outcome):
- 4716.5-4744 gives 0.9832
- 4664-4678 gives 1.017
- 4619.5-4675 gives 0.87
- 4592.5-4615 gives 1.067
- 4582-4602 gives 0.9646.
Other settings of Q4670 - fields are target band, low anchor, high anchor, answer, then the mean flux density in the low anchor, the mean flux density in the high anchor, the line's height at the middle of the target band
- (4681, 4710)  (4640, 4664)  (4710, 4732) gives 1.4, 1.05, 1.03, 1.03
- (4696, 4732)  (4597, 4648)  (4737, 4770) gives 1.7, 1.07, 1.07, 1.07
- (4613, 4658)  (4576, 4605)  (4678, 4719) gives -0.3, 1.06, 0.997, 1.04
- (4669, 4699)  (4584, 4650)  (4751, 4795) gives 2.3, 1.07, 1.05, 1.07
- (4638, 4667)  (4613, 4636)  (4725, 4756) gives 0.4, 1.05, 1.06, 1.06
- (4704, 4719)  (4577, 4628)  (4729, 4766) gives 0.3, 1.09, 1.07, 1.08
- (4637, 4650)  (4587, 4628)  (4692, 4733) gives 0.4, 1.12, 1.01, 1.08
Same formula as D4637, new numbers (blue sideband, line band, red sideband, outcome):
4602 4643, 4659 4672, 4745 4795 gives 0.23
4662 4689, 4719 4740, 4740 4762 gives 0.81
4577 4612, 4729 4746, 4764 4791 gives -0.50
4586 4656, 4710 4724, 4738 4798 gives 0.35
